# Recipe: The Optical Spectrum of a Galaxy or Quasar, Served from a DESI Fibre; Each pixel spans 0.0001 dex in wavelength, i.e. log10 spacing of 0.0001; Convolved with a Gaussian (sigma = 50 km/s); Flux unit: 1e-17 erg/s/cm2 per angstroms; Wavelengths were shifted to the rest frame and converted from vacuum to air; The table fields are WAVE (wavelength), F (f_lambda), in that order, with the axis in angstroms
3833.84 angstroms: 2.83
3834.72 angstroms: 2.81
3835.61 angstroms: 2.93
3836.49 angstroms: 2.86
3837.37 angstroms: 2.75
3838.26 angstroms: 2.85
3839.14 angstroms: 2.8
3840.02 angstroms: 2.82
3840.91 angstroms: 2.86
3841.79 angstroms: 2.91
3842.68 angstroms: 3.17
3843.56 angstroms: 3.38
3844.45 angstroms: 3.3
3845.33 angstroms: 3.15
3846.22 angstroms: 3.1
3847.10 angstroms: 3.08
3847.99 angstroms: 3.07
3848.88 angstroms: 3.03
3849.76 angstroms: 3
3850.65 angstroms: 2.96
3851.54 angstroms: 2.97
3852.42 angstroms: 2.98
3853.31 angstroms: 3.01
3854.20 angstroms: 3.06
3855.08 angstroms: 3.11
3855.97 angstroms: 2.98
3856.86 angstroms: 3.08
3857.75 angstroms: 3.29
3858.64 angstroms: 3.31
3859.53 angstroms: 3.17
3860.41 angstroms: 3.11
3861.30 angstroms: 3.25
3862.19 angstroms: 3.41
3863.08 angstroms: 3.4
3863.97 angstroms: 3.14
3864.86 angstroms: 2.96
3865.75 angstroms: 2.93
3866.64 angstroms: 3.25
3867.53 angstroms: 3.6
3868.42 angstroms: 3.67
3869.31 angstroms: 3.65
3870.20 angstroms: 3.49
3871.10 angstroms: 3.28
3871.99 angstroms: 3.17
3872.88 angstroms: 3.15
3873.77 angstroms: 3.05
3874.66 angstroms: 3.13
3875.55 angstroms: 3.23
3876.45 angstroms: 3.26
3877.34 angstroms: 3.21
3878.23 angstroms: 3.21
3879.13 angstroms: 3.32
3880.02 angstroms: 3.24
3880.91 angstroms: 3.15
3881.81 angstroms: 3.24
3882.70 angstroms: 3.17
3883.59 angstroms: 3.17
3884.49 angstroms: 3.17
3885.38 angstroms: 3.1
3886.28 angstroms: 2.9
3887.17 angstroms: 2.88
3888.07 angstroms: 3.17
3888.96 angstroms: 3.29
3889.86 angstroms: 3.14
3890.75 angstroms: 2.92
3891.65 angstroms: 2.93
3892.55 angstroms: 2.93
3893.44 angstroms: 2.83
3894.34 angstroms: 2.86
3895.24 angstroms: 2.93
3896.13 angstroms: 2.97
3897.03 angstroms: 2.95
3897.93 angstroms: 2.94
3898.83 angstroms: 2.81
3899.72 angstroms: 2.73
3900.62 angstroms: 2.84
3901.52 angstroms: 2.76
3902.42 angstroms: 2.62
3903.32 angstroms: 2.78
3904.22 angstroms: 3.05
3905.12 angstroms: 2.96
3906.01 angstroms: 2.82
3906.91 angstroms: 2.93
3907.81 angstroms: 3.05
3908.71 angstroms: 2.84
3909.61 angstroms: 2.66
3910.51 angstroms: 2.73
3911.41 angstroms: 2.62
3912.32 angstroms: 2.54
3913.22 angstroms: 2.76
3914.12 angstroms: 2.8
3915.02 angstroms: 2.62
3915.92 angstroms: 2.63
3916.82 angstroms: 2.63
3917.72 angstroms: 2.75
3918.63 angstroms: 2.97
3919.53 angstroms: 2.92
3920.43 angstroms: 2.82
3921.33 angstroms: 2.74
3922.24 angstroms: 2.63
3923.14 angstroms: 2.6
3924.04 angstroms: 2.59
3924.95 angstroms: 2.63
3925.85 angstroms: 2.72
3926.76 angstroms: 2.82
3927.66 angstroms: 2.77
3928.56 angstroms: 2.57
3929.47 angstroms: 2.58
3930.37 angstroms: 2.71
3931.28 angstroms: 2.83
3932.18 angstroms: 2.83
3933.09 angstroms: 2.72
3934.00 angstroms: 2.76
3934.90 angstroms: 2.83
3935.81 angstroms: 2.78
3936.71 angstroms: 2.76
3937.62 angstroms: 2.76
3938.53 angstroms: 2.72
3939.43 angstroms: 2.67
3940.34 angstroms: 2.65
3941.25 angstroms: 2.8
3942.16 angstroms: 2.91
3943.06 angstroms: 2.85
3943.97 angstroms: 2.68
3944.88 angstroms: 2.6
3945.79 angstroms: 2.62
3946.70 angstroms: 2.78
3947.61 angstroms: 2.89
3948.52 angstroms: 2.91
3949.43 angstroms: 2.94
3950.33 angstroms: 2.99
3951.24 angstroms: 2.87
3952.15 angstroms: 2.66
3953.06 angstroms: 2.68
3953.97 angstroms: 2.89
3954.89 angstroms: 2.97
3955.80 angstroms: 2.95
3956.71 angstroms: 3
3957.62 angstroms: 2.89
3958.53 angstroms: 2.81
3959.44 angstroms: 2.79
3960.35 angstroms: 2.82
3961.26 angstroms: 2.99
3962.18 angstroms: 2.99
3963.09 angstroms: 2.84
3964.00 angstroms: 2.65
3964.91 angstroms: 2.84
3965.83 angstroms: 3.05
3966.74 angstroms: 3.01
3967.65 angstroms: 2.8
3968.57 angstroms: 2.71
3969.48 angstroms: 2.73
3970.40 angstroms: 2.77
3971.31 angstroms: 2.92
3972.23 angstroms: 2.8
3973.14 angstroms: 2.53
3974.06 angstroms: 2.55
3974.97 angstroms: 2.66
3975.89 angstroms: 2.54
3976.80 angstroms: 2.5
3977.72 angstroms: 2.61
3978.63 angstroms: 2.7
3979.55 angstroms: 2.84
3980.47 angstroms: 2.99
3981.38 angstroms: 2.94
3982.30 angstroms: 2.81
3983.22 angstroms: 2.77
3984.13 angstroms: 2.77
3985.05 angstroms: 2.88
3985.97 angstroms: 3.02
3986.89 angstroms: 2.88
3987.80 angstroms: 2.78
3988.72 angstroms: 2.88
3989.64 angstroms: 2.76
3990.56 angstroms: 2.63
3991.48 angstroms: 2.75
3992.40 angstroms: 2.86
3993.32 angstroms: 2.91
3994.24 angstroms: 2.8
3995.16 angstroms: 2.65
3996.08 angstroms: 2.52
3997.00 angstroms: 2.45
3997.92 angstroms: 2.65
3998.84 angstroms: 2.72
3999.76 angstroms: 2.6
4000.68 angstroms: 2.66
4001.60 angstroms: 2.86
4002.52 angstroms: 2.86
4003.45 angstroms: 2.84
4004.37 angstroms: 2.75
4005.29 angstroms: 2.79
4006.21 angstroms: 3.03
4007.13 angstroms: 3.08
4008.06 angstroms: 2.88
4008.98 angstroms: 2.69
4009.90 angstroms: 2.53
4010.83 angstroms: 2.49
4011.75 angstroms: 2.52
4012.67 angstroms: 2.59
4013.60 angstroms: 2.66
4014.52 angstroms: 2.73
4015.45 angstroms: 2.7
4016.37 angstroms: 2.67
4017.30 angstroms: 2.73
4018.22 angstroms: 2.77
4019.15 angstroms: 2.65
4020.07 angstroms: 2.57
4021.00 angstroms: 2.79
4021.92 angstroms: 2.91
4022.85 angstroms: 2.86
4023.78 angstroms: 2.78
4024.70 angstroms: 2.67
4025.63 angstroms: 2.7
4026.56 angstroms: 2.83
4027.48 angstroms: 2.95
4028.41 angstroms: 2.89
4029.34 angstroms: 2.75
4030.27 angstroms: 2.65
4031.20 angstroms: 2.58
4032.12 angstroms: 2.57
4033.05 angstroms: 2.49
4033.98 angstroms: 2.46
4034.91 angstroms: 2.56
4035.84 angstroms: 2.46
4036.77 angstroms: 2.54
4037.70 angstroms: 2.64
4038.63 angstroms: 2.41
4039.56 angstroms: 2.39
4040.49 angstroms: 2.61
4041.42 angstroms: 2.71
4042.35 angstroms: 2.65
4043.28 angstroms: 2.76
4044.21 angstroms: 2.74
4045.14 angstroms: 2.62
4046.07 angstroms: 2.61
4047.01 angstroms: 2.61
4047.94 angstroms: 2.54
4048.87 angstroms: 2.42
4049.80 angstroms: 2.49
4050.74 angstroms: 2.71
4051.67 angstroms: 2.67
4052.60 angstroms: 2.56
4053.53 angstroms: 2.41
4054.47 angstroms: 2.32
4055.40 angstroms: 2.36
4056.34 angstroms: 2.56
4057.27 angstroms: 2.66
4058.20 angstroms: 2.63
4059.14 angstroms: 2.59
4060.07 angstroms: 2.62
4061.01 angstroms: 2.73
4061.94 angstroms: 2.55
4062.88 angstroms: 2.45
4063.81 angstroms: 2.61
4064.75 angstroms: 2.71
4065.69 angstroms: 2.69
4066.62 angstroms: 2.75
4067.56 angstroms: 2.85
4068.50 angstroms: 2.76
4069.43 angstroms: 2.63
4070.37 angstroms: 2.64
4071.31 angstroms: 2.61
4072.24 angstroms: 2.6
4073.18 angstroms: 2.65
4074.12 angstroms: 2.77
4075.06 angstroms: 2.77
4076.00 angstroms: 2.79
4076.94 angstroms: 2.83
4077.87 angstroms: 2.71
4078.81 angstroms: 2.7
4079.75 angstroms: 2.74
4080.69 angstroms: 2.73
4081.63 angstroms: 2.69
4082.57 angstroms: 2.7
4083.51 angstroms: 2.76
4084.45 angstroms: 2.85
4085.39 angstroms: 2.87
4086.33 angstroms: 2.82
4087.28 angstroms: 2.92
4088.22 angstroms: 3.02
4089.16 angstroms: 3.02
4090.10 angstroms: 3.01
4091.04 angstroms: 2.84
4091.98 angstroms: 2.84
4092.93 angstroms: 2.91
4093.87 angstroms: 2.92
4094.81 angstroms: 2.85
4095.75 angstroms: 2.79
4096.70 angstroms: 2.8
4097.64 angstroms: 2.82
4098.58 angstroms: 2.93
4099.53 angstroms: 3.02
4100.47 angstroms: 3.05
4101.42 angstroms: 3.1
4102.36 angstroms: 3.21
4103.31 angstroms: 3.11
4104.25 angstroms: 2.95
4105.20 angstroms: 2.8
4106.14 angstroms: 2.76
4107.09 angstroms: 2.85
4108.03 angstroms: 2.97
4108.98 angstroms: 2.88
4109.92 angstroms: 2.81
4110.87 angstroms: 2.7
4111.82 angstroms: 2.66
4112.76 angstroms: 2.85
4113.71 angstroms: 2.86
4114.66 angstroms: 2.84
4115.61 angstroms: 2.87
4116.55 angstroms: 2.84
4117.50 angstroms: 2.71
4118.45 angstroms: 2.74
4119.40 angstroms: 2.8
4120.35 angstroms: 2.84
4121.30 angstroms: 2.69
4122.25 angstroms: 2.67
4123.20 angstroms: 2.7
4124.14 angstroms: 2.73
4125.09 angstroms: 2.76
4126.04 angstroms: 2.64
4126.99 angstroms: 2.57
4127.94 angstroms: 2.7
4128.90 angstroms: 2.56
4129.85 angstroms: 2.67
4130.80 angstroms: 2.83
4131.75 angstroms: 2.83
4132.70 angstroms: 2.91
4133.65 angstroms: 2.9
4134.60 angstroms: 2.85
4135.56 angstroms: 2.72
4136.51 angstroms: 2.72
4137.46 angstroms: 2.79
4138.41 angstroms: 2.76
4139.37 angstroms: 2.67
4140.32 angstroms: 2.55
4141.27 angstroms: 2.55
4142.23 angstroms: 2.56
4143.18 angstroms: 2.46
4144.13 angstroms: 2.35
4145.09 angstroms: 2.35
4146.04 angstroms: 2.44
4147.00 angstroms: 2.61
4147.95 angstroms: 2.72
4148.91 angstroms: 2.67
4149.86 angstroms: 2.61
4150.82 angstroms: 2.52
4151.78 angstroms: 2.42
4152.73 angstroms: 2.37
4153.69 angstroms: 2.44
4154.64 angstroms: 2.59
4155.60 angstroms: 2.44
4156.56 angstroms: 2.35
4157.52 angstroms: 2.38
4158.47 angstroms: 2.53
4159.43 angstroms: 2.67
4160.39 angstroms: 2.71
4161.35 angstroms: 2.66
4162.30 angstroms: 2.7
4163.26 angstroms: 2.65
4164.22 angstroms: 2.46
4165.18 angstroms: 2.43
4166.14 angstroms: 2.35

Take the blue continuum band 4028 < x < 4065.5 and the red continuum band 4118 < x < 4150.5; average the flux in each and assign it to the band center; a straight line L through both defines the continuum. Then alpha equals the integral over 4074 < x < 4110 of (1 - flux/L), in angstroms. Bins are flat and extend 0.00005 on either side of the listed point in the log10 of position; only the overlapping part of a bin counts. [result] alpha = -3.31 angstroms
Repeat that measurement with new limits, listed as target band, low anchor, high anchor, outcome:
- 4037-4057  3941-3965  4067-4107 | 1.9 angstroms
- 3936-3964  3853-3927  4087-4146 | 1.2 angstroms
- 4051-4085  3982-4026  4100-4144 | 1.3 angstroms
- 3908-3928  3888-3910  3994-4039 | 1.0 angstroms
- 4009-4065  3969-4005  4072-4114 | 3.5 angstroms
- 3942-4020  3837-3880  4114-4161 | 4.1 angstroms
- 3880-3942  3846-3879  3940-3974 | 3.4 angstroms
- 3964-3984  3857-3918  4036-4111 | 0.9 angstroms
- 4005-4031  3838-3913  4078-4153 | 1.3 angstroms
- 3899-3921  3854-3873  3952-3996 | 2.0 angstroms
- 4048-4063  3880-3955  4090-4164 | 1.2 angstroms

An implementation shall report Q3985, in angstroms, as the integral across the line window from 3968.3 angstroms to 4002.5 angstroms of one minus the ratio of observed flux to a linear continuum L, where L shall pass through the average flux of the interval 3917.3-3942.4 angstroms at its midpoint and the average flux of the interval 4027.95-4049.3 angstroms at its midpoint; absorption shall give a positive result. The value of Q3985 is -1.0 angstroms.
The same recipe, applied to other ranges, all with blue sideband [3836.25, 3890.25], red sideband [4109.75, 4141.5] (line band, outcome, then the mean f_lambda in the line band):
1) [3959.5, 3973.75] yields 0.8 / 2.82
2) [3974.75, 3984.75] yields 0.7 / 2.74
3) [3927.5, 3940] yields 1.2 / 2.73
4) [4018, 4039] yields 1.6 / 2.67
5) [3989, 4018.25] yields 2.1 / 2.72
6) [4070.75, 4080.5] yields 0.4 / 2.72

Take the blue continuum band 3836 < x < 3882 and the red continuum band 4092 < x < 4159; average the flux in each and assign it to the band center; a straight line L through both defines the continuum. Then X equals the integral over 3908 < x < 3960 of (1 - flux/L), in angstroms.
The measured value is 4.5 angstroms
